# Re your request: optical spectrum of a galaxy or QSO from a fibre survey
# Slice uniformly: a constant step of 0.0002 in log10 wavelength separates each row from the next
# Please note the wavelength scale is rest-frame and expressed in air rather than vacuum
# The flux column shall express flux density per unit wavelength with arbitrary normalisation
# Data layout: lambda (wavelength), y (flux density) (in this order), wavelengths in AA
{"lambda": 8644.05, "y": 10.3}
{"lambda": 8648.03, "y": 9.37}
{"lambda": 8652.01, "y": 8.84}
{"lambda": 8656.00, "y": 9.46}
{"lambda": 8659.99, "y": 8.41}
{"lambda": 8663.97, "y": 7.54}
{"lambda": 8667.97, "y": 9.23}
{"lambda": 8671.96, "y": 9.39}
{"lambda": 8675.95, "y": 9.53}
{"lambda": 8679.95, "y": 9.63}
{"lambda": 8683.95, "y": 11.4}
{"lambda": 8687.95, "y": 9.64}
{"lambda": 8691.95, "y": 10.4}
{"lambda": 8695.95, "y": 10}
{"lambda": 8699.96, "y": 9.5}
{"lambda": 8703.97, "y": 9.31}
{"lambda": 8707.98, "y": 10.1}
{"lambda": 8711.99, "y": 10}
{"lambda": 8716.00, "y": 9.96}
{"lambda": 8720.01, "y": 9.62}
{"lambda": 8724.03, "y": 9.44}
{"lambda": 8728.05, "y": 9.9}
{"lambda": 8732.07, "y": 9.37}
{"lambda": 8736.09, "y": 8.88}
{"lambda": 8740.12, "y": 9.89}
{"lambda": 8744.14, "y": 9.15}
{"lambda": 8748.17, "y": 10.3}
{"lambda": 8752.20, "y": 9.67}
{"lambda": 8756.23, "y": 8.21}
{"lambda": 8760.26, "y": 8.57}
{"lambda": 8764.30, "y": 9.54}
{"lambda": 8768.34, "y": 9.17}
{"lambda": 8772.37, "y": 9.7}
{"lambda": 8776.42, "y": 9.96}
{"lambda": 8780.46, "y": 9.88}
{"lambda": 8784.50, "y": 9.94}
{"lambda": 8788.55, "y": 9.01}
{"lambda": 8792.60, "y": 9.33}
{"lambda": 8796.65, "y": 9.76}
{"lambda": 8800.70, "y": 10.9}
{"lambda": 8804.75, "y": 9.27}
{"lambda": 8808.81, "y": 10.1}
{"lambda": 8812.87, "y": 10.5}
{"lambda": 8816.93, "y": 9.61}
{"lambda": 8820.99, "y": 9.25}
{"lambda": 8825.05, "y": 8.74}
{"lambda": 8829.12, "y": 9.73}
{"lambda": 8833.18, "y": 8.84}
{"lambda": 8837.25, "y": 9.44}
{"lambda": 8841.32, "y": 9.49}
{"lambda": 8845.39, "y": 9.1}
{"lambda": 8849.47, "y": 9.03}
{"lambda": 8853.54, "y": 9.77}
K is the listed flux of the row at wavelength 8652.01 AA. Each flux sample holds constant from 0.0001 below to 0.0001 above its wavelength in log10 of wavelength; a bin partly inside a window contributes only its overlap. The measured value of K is 8.84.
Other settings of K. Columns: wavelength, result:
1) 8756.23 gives 8.21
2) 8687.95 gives 9.64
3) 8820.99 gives 9.25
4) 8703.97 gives 9.31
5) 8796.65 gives 9.76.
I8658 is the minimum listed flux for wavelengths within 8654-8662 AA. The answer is 8.41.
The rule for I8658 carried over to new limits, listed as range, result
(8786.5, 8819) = 9.01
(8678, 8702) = 9.5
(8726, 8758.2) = 8.21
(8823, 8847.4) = 8.74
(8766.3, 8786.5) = 9.17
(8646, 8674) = 7.54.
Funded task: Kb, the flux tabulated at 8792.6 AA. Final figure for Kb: 9.33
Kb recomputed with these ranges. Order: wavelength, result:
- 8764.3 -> 9.54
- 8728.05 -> 9.9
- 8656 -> 9.46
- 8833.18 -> 8.84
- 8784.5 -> 9.94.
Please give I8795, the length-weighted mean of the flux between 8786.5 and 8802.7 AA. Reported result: 9.75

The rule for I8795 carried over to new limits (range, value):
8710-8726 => 9.76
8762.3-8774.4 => 9.47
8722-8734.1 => 9.57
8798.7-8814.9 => 10.2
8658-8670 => 8.4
